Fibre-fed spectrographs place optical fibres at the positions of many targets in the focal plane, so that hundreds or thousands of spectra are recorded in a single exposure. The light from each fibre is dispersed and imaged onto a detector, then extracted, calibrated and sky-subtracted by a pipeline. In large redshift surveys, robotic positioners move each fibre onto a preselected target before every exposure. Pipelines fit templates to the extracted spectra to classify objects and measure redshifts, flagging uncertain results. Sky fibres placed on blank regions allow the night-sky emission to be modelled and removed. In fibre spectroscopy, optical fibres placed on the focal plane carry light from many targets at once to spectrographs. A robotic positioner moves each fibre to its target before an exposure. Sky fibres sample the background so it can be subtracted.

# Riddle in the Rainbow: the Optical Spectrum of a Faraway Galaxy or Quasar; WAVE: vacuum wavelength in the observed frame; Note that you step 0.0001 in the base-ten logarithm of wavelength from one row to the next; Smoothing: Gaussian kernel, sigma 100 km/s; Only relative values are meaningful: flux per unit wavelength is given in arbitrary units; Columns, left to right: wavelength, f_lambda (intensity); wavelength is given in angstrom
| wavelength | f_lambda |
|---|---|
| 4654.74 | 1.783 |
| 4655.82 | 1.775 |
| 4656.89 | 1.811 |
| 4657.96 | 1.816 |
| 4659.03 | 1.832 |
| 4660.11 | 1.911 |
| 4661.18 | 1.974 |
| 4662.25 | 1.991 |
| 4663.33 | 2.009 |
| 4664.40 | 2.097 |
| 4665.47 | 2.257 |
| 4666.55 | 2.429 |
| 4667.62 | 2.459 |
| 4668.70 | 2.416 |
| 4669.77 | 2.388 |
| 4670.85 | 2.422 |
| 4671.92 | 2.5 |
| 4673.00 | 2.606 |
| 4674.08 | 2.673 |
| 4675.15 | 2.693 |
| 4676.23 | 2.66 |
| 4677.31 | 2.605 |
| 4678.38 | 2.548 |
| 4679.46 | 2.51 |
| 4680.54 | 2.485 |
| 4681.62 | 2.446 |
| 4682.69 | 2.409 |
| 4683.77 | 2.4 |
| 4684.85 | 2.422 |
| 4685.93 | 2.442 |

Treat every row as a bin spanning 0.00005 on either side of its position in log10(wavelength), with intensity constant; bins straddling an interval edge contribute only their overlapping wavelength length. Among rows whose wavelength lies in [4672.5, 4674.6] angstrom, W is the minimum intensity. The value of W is 2.606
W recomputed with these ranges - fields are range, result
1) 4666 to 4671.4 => 2.388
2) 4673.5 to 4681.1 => 2.485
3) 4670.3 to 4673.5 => 2.422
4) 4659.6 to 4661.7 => 1.911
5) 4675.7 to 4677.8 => 2.605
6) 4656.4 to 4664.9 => 1.811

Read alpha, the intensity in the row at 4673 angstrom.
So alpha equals 2.606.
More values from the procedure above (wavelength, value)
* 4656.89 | 1.811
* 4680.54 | 2.485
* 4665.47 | 2.257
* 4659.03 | 1.832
